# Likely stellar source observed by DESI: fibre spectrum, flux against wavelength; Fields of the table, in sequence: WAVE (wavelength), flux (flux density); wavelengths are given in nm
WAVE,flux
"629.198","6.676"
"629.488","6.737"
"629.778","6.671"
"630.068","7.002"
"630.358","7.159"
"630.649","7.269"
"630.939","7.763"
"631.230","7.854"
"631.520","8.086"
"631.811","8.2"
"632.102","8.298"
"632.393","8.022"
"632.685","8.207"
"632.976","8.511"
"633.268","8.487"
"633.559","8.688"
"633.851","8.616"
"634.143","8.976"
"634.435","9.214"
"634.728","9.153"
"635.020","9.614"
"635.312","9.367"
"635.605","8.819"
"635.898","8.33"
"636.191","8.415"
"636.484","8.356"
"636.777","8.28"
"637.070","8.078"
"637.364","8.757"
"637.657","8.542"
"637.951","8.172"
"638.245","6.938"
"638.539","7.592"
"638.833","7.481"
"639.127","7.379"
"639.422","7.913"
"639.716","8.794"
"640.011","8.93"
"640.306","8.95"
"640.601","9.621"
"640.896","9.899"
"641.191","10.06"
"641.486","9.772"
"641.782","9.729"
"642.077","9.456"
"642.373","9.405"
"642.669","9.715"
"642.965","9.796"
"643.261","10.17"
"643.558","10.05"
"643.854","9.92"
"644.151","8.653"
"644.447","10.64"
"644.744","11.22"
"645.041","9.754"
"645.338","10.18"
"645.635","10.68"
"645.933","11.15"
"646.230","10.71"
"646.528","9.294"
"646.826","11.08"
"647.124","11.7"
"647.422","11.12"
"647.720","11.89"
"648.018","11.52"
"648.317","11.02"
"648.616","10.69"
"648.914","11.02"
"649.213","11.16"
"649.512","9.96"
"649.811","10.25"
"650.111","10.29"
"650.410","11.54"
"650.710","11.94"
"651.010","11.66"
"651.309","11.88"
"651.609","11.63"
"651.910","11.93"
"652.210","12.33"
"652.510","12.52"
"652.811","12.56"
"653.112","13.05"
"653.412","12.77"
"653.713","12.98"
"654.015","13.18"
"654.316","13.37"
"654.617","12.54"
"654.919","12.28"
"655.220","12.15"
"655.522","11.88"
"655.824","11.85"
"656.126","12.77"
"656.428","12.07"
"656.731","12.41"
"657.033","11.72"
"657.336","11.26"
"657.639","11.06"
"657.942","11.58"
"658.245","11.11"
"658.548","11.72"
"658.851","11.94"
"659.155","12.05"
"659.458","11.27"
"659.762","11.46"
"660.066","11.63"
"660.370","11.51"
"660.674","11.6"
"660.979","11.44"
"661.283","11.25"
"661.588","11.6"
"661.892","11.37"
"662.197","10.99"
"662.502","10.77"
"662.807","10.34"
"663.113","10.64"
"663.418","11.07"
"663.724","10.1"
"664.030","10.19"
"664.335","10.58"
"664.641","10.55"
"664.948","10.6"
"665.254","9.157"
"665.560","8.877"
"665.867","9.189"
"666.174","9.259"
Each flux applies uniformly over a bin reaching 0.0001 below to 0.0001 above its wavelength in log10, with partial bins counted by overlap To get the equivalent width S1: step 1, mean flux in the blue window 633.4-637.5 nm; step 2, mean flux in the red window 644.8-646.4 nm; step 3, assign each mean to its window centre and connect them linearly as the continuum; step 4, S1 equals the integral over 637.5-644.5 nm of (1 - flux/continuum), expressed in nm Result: 0.499 nm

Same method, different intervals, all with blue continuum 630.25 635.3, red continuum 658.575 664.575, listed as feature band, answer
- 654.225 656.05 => -0.311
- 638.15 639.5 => 0.228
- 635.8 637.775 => 0.087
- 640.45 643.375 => -0.153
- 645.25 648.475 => -0.400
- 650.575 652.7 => -0.374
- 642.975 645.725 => -0.176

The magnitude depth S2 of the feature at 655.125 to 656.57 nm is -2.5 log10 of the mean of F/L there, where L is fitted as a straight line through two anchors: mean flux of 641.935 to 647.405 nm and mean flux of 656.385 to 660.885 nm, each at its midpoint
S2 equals -0.08 mag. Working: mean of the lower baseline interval 10.2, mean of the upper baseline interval 11.6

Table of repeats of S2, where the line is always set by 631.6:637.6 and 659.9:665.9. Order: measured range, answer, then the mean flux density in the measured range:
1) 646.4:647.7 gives -0.15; 10.9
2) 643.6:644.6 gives -0.05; 9.78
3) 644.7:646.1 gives -0.12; 10.6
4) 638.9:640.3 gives 0.09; 8.28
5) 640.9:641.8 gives -0.09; 9.88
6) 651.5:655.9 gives -0.24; 12.5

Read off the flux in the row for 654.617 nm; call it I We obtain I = 12.54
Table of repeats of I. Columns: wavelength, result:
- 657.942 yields 11.58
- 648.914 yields 11.02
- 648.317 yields 11.02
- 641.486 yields 9.772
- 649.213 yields 11.16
